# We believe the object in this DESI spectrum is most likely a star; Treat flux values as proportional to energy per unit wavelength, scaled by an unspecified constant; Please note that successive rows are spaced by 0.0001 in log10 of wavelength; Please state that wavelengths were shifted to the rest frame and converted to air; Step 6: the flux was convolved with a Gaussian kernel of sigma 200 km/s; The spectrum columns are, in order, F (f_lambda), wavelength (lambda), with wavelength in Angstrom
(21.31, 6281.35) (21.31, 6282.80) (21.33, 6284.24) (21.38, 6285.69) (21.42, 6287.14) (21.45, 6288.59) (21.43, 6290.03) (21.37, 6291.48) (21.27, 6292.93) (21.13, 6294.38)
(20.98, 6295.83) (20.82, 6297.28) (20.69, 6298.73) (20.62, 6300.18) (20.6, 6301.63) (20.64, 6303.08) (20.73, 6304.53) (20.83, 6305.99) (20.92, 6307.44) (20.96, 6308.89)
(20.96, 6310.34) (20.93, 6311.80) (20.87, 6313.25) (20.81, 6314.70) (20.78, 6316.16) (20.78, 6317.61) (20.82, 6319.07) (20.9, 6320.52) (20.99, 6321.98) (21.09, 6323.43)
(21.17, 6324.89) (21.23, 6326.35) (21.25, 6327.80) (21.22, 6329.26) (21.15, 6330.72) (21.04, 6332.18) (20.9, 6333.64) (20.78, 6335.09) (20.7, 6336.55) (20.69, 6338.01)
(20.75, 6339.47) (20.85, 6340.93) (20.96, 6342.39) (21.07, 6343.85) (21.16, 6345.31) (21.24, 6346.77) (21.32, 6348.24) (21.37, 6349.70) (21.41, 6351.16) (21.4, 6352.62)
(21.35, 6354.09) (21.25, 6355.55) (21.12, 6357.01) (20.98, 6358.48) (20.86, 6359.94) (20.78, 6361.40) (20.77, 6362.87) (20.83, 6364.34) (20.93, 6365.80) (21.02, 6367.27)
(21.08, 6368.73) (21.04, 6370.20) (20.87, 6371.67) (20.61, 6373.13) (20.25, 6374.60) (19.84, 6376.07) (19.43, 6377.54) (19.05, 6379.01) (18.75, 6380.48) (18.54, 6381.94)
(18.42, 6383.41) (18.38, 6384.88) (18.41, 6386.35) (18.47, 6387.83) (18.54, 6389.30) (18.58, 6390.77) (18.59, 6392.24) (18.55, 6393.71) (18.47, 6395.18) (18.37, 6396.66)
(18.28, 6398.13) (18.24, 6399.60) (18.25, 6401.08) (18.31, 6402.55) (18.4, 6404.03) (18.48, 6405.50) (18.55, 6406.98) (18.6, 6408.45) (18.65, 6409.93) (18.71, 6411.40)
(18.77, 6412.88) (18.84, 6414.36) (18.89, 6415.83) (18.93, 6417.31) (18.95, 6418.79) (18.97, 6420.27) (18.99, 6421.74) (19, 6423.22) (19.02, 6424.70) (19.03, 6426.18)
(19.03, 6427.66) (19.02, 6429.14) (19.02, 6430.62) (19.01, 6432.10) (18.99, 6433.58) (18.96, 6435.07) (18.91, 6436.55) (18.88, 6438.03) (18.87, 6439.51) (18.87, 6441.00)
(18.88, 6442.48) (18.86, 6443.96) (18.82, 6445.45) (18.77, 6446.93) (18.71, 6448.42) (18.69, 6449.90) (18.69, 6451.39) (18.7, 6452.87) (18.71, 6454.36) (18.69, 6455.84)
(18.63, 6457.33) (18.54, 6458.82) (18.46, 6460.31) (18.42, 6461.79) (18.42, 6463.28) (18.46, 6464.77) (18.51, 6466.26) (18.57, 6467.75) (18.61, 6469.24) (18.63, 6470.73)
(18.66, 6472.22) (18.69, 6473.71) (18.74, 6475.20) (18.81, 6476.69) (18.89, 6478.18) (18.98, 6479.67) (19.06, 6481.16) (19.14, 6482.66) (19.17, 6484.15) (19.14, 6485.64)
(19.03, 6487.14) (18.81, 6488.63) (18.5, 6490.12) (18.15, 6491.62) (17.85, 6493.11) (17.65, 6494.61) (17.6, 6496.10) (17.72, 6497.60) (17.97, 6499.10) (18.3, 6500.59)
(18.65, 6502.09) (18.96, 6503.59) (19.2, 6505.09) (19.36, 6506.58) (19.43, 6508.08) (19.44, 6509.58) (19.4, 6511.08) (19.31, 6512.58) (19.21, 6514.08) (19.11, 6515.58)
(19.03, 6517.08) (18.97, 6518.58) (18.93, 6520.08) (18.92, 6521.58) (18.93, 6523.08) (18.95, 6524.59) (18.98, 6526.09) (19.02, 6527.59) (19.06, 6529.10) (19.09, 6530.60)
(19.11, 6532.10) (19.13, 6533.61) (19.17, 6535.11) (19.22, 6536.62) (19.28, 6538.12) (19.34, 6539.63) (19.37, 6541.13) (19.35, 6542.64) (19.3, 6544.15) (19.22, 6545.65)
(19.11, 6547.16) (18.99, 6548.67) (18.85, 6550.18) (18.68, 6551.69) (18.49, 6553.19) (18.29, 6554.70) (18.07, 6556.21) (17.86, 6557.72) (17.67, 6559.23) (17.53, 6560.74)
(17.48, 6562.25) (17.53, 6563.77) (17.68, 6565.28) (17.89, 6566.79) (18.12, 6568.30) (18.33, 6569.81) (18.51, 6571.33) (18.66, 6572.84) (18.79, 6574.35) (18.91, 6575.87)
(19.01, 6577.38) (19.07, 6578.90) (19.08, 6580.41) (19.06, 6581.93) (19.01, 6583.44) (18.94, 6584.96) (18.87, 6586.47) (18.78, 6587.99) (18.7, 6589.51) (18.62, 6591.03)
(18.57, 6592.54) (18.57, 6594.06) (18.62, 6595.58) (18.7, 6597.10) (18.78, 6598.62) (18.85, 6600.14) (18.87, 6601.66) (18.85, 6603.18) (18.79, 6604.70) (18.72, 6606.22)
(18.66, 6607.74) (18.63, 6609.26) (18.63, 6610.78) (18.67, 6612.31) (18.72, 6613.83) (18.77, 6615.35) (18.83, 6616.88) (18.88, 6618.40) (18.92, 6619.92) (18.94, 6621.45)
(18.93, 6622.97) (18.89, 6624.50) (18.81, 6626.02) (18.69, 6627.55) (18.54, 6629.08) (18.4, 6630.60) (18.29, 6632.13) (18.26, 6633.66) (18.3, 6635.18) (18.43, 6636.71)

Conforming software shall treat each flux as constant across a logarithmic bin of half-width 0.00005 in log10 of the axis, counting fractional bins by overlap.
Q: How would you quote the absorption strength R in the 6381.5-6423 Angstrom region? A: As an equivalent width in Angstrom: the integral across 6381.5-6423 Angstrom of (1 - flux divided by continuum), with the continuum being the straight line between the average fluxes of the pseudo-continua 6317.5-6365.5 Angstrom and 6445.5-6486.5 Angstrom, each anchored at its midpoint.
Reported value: 2.8 Angstrom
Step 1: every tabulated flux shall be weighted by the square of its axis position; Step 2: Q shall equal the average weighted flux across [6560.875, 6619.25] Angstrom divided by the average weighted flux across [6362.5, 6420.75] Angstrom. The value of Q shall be 1.04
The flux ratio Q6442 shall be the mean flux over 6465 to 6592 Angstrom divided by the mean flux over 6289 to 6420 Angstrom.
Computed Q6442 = 0.9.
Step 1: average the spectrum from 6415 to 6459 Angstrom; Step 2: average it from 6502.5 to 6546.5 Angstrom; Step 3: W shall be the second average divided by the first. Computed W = 1.0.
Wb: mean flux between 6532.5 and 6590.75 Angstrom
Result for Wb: 18.7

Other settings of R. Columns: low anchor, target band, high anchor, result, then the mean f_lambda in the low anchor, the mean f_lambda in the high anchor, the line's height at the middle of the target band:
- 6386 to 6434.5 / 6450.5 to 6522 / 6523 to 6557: 0.56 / 18.7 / 19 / 18.9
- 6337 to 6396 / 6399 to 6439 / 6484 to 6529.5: 1.77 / 20.2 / 18.8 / 19.7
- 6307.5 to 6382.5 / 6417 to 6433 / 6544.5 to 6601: 0.81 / 20.8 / 18.5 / 20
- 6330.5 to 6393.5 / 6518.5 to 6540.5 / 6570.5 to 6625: 0.19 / 20.3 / 18.8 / 19.2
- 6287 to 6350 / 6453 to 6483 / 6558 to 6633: 1.56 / 21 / 18.6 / 19.7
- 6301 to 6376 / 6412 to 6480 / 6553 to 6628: 3.92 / 21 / 18.6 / 19.9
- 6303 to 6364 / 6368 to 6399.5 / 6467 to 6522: 1.80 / 21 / 18.8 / 20.3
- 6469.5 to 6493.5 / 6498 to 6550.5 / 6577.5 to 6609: -0.77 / 18.8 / 18.8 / 18.8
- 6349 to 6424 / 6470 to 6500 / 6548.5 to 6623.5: 0.77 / 19.5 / 18.6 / 19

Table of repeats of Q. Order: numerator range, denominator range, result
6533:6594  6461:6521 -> 1.02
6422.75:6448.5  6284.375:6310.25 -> 0.94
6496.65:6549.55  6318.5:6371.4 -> 0.96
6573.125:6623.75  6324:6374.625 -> 0.97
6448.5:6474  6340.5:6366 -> 0.91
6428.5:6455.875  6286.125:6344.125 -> 0.94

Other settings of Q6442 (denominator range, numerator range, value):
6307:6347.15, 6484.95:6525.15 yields 0.89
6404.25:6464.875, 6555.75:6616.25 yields 0.99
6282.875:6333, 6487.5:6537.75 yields 0.90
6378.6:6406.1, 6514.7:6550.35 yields 1.03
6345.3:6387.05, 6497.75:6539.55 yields 0.93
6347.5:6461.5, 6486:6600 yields 0.97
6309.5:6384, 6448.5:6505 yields 0.90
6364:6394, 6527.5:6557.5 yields 0.97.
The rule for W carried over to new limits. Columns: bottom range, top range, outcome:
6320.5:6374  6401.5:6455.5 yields 0.89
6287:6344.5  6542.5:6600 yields 0.89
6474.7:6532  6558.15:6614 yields 0.99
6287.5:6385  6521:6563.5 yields 0.90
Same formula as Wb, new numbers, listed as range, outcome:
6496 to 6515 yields 18.9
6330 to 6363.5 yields 21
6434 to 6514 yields 18.7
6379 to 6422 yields 18.6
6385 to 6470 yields 18.7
